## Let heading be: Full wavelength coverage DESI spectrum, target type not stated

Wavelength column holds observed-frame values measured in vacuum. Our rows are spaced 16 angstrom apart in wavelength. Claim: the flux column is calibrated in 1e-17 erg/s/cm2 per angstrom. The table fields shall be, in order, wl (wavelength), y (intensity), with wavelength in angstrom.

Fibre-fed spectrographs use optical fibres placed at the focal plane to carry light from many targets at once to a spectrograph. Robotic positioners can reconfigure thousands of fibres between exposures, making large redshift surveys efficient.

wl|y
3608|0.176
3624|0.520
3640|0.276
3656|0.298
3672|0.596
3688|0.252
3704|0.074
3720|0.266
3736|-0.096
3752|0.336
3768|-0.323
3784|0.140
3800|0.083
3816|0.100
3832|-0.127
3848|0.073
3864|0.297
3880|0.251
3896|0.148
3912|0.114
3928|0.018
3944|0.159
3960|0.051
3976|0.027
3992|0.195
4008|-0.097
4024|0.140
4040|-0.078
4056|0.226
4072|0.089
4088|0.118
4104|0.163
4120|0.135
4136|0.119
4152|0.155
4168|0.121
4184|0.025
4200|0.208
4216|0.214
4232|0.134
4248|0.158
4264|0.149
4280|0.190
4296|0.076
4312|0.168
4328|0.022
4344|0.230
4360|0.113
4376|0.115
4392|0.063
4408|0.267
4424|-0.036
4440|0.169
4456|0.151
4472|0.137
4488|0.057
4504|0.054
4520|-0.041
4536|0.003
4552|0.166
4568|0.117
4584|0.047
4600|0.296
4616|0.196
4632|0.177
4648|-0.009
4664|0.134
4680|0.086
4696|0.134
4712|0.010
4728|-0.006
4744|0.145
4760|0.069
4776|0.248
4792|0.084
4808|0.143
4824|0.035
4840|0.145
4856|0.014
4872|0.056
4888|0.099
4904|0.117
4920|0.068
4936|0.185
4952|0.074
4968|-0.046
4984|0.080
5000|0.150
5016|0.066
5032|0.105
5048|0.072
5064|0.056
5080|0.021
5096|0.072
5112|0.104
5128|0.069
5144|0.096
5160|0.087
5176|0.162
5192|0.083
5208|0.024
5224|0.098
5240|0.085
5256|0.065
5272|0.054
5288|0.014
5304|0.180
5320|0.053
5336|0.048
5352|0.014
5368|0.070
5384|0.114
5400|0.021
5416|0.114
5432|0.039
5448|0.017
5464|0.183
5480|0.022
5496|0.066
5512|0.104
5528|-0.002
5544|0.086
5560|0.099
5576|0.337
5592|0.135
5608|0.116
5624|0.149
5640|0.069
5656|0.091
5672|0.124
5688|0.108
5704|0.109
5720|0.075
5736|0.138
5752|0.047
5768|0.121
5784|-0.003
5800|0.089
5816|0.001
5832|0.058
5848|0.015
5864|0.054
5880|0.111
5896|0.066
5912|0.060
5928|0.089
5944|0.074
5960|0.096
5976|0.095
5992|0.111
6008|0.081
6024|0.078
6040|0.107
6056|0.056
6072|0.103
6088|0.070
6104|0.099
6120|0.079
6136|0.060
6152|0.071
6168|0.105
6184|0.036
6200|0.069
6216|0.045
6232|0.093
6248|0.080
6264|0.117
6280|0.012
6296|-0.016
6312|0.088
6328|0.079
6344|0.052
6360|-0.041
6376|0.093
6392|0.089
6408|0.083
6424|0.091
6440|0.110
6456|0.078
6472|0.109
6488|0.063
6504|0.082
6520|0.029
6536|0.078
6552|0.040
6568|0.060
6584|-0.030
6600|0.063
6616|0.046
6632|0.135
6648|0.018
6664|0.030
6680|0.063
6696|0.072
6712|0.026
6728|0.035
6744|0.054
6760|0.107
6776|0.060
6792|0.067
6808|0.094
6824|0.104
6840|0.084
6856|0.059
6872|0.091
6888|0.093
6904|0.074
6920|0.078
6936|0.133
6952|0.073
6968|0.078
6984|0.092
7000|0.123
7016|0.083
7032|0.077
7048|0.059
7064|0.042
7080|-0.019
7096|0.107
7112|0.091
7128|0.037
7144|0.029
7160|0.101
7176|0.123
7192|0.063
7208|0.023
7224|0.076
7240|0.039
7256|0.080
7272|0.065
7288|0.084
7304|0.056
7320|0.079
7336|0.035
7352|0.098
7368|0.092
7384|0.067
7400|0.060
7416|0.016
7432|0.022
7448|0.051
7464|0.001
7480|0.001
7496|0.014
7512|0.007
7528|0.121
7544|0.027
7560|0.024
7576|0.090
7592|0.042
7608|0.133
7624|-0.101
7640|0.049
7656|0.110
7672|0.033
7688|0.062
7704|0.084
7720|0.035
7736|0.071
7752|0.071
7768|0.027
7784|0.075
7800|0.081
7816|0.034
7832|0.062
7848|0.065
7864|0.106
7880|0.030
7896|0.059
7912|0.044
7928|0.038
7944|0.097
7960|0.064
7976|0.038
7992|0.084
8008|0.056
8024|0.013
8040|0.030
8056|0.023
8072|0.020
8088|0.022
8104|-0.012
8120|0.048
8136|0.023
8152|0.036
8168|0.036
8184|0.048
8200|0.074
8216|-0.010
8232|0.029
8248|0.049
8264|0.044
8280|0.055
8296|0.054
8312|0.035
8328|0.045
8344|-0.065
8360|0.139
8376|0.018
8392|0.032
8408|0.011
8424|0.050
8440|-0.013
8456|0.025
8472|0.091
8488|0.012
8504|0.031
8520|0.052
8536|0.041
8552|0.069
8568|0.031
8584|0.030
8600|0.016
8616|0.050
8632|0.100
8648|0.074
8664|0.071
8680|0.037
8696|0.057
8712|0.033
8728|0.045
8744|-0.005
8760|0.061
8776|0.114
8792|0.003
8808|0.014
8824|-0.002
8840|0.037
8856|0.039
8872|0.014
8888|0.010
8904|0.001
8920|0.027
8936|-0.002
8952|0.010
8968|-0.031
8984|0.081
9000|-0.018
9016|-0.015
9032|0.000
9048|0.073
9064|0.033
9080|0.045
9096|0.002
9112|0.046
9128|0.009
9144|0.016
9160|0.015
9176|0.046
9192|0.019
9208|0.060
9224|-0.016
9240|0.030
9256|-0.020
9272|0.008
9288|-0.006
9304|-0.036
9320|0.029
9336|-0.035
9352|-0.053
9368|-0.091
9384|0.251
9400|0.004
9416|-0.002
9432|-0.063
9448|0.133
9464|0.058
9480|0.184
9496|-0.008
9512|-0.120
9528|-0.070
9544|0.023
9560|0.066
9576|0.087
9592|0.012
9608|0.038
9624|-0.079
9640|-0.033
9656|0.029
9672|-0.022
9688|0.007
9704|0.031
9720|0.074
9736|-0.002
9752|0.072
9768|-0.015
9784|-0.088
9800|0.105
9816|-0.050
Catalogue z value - 0.48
